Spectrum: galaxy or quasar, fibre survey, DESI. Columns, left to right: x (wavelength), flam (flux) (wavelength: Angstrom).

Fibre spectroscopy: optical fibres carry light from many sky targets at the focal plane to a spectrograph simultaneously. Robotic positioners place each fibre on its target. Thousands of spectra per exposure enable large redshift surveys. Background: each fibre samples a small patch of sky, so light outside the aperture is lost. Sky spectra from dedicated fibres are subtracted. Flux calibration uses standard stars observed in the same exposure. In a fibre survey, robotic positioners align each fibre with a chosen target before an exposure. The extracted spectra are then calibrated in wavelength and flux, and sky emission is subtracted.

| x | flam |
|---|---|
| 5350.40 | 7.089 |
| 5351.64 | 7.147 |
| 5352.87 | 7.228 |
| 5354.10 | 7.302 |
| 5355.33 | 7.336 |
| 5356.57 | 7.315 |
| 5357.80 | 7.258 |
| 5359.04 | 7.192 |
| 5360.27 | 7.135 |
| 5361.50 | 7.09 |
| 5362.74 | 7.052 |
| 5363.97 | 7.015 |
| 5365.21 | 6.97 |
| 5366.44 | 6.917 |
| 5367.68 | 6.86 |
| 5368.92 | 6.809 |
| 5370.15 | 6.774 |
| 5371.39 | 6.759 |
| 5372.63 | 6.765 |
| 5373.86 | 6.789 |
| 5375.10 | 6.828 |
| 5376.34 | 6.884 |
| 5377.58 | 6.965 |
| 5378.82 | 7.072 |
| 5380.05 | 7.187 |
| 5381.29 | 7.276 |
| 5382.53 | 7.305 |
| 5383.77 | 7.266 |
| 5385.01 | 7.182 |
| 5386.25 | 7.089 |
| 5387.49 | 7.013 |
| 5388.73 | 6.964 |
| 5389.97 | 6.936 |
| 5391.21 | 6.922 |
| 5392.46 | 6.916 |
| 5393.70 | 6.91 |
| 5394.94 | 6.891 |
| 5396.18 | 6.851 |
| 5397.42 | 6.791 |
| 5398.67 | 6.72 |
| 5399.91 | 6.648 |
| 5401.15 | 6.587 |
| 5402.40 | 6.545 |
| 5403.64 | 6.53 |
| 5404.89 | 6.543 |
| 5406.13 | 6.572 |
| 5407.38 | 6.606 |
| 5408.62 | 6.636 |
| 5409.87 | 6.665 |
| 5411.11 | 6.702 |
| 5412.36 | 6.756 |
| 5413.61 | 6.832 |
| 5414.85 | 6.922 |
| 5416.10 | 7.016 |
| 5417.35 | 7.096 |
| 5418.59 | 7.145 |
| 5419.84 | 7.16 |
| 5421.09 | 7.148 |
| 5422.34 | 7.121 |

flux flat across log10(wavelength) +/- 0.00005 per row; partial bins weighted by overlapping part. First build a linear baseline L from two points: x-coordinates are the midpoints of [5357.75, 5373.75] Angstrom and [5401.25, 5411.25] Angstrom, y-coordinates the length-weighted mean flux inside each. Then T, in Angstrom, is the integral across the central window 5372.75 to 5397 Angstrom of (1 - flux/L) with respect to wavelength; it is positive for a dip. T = -0.8 Angstrom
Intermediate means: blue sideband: 6.95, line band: 7.01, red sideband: 6.59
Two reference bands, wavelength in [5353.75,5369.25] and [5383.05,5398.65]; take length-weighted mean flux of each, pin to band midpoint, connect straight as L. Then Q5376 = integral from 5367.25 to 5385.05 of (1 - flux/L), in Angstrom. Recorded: 0.1 Angstrom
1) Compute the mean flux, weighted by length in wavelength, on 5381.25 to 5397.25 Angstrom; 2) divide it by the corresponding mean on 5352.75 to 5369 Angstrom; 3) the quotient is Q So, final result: 0.99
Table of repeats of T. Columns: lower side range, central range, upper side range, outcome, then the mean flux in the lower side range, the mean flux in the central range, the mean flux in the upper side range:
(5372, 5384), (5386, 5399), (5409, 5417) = 0.1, 7.03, 6.91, 6.82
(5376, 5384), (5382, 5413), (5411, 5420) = 1.0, 7.14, 6.82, 6.96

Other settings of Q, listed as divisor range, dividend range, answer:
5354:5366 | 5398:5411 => 0.92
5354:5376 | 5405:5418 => 0.97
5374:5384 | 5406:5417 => 0.96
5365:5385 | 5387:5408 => 0.97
